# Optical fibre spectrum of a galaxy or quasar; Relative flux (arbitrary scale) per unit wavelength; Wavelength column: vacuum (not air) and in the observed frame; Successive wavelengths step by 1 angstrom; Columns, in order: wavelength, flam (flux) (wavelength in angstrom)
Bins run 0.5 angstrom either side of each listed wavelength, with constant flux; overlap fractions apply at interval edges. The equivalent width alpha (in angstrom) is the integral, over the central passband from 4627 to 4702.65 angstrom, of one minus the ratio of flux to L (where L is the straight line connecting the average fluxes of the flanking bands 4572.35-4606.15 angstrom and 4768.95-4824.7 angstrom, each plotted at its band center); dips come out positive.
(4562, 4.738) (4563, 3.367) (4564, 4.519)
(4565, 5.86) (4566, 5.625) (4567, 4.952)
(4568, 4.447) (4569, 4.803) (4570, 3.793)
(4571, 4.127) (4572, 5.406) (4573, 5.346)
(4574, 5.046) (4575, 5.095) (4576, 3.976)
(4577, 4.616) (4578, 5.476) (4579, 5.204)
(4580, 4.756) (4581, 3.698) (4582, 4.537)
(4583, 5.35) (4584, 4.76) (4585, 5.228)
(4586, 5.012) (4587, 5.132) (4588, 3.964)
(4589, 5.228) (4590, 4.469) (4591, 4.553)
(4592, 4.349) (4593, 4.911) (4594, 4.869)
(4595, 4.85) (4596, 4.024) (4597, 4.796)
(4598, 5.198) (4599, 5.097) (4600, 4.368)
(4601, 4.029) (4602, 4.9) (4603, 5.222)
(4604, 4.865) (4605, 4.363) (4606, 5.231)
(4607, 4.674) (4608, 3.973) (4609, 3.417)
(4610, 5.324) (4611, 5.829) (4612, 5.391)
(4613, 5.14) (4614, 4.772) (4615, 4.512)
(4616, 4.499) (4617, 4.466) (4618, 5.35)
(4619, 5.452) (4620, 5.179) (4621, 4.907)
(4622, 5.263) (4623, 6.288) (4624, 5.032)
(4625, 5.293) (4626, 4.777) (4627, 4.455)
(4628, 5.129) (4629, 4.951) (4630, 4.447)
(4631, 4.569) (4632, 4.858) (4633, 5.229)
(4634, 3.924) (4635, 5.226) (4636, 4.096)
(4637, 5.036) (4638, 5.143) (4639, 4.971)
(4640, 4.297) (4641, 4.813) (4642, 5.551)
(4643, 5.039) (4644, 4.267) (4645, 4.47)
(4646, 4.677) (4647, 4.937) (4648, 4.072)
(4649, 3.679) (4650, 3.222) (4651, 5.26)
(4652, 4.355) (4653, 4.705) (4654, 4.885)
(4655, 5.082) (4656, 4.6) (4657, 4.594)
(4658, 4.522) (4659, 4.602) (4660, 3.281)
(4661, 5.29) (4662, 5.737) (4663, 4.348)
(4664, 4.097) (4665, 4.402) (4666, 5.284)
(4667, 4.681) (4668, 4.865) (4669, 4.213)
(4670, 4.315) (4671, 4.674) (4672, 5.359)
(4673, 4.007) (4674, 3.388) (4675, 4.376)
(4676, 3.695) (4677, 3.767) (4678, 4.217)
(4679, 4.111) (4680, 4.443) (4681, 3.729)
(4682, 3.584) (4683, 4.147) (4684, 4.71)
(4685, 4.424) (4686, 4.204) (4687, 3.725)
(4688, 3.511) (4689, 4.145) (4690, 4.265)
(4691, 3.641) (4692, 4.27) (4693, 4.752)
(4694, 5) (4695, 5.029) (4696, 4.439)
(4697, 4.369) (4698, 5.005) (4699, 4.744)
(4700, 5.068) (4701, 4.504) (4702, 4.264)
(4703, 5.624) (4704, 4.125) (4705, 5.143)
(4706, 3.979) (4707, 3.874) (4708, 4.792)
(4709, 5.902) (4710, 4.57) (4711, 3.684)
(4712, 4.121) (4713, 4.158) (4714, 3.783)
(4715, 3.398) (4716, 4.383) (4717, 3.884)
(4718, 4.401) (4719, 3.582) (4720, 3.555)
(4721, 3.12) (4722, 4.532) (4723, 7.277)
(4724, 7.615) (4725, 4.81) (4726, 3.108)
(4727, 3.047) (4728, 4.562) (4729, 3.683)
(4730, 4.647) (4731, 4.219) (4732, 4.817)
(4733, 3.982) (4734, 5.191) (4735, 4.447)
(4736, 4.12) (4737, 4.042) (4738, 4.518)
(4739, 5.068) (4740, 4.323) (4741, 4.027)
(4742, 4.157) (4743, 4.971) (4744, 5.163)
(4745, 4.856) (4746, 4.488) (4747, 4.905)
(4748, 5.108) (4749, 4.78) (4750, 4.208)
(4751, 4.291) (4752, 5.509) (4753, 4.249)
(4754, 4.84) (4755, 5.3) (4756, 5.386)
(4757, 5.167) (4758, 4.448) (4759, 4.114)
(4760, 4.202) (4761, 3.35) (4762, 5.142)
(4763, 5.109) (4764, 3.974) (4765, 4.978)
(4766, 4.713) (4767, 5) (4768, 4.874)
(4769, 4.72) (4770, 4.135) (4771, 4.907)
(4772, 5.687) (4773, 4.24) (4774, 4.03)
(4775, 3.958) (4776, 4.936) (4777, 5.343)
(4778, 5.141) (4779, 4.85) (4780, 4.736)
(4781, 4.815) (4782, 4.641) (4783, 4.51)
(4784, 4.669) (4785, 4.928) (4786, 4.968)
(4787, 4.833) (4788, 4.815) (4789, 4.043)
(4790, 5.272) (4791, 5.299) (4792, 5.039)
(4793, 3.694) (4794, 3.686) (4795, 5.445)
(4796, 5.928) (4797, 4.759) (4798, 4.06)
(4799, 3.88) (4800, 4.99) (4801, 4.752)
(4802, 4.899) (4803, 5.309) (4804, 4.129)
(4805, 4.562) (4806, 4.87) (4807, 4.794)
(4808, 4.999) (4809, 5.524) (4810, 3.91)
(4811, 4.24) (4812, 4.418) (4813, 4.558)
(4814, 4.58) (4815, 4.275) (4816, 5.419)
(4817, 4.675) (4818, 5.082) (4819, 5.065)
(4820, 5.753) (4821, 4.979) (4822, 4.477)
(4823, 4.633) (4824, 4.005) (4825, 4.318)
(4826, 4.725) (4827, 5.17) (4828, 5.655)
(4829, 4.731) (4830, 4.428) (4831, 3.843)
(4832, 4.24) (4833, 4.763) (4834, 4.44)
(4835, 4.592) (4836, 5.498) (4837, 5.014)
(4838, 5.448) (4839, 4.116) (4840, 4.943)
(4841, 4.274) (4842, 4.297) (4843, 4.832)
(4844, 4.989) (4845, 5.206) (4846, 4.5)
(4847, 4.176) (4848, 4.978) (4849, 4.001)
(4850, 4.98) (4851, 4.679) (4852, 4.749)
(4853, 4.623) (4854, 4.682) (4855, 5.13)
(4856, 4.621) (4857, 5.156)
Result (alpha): 4.1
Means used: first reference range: 4.78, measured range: 4.5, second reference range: 4.73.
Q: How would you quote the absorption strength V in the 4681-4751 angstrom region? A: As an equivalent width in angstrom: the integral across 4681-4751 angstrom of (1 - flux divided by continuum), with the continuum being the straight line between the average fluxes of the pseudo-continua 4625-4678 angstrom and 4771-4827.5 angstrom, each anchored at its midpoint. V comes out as 3.25 angstrom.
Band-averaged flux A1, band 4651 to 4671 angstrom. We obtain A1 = 4.64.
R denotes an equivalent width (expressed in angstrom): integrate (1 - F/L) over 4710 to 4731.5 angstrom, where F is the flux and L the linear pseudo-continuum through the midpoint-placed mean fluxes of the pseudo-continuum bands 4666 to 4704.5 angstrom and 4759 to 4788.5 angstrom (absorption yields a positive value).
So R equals 1.1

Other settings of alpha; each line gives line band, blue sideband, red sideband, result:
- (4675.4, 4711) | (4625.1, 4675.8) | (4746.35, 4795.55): 2.0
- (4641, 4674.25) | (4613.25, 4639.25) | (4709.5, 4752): 1.4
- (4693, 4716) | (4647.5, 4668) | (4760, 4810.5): 0.4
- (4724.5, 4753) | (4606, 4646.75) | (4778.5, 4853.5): 1.9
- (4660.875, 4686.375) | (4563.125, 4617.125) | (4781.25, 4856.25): 2.0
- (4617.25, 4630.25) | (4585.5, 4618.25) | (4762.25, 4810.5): -1.0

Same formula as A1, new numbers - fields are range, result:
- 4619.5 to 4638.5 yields 4.94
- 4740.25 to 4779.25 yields 4.7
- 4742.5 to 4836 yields 4.72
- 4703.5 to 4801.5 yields 4.59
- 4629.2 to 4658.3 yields 4.64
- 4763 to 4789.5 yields 4.72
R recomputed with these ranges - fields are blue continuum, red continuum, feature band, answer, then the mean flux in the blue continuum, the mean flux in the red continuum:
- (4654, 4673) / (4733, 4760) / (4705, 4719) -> 1.26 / 4.65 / 4.66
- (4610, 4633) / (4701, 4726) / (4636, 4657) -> 1.08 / 5.04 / 4.5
